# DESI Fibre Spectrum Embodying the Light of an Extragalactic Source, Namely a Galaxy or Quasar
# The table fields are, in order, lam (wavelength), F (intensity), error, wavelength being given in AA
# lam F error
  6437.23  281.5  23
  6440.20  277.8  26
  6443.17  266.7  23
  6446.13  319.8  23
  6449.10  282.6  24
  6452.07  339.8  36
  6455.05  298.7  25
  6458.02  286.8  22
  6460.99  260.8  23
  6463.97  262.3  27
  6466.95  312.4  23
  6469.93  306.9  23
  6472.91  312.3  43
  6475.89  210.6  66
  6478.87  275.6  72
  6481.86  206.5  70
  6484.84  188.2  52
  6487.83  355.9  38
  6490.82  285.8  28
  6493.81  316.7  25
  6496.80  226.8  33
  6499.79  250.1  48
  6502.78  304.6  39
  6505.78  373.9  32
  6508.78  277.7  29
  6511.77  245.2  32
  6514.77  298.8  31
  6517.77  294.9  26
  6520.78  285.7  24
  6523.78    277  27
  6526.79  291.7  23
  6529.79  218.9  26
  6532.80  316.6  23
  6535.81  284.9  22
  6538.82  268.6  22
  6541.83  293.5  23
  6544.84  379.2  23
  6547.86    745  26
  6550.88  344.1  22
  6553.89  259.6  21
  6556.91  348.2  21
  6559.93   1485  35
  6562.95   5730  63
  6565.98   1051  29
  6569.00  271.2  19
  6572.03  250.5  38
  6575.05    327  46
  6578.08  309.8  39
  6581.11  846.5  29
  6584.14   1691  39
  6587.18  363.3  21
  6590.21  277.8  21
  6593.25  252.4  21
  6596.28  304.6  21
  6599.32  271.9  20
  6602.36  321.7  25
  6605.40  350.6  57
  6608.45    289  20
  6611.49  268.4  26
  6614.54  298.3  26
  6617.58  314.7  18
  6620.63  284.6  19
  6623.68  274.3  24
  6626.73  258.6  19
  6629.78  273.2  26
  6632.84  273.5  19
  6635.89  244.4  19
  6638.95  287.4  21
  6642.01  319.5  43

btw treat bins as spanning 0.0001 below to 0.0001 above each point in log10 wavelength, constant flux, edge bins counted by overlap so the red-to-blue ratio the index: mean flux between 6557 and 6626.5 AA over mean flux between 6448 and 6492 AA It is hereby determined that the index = 2.5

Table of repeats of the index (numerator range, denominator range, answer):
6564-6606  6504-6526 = 1.88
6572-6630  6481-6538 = 1.42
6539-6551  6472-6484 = 1.77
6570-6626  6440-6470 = 1.38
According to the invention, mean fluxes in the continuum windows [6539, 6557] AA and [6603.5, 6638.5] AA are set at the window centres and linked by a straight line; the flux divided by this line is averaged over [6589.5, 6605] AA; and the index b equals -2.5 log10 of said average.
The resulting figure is 0.10 mag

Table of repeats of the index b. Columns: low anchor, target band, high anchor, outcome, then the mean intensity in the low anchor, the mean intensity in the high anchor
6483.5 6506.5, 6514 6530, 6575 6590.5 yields 0.40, 286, 693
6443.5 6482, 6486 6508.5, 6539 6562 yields 0.40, 285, 661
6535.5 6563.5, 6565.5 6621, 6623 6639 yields 0.28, 885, 267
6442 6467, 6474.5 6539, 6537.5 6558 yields 0.23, 291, 379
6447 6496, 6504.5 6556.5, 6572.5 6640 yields 0.01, 281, 379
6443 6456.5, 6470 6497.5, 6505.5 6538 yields 0.11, 305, 284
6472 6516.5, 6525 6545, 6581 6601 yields 0.34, 275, 551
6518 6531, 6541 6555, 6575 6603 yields -0.16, 272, 511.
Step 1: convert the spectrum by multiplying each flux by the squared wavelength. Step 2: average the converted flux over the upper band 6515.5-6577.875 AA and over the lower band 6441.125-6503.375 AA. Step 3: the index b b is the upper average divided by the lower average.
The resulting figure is 2.5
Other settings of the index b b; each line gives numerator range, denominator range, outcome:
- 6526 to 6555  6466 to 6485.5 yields 1.34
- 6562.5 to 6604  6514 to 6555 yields 2.32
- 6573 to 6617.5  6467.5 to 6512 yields 1.61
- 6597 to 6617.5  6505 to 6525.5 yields 1.07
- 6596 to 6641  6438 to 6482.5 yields 1.07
